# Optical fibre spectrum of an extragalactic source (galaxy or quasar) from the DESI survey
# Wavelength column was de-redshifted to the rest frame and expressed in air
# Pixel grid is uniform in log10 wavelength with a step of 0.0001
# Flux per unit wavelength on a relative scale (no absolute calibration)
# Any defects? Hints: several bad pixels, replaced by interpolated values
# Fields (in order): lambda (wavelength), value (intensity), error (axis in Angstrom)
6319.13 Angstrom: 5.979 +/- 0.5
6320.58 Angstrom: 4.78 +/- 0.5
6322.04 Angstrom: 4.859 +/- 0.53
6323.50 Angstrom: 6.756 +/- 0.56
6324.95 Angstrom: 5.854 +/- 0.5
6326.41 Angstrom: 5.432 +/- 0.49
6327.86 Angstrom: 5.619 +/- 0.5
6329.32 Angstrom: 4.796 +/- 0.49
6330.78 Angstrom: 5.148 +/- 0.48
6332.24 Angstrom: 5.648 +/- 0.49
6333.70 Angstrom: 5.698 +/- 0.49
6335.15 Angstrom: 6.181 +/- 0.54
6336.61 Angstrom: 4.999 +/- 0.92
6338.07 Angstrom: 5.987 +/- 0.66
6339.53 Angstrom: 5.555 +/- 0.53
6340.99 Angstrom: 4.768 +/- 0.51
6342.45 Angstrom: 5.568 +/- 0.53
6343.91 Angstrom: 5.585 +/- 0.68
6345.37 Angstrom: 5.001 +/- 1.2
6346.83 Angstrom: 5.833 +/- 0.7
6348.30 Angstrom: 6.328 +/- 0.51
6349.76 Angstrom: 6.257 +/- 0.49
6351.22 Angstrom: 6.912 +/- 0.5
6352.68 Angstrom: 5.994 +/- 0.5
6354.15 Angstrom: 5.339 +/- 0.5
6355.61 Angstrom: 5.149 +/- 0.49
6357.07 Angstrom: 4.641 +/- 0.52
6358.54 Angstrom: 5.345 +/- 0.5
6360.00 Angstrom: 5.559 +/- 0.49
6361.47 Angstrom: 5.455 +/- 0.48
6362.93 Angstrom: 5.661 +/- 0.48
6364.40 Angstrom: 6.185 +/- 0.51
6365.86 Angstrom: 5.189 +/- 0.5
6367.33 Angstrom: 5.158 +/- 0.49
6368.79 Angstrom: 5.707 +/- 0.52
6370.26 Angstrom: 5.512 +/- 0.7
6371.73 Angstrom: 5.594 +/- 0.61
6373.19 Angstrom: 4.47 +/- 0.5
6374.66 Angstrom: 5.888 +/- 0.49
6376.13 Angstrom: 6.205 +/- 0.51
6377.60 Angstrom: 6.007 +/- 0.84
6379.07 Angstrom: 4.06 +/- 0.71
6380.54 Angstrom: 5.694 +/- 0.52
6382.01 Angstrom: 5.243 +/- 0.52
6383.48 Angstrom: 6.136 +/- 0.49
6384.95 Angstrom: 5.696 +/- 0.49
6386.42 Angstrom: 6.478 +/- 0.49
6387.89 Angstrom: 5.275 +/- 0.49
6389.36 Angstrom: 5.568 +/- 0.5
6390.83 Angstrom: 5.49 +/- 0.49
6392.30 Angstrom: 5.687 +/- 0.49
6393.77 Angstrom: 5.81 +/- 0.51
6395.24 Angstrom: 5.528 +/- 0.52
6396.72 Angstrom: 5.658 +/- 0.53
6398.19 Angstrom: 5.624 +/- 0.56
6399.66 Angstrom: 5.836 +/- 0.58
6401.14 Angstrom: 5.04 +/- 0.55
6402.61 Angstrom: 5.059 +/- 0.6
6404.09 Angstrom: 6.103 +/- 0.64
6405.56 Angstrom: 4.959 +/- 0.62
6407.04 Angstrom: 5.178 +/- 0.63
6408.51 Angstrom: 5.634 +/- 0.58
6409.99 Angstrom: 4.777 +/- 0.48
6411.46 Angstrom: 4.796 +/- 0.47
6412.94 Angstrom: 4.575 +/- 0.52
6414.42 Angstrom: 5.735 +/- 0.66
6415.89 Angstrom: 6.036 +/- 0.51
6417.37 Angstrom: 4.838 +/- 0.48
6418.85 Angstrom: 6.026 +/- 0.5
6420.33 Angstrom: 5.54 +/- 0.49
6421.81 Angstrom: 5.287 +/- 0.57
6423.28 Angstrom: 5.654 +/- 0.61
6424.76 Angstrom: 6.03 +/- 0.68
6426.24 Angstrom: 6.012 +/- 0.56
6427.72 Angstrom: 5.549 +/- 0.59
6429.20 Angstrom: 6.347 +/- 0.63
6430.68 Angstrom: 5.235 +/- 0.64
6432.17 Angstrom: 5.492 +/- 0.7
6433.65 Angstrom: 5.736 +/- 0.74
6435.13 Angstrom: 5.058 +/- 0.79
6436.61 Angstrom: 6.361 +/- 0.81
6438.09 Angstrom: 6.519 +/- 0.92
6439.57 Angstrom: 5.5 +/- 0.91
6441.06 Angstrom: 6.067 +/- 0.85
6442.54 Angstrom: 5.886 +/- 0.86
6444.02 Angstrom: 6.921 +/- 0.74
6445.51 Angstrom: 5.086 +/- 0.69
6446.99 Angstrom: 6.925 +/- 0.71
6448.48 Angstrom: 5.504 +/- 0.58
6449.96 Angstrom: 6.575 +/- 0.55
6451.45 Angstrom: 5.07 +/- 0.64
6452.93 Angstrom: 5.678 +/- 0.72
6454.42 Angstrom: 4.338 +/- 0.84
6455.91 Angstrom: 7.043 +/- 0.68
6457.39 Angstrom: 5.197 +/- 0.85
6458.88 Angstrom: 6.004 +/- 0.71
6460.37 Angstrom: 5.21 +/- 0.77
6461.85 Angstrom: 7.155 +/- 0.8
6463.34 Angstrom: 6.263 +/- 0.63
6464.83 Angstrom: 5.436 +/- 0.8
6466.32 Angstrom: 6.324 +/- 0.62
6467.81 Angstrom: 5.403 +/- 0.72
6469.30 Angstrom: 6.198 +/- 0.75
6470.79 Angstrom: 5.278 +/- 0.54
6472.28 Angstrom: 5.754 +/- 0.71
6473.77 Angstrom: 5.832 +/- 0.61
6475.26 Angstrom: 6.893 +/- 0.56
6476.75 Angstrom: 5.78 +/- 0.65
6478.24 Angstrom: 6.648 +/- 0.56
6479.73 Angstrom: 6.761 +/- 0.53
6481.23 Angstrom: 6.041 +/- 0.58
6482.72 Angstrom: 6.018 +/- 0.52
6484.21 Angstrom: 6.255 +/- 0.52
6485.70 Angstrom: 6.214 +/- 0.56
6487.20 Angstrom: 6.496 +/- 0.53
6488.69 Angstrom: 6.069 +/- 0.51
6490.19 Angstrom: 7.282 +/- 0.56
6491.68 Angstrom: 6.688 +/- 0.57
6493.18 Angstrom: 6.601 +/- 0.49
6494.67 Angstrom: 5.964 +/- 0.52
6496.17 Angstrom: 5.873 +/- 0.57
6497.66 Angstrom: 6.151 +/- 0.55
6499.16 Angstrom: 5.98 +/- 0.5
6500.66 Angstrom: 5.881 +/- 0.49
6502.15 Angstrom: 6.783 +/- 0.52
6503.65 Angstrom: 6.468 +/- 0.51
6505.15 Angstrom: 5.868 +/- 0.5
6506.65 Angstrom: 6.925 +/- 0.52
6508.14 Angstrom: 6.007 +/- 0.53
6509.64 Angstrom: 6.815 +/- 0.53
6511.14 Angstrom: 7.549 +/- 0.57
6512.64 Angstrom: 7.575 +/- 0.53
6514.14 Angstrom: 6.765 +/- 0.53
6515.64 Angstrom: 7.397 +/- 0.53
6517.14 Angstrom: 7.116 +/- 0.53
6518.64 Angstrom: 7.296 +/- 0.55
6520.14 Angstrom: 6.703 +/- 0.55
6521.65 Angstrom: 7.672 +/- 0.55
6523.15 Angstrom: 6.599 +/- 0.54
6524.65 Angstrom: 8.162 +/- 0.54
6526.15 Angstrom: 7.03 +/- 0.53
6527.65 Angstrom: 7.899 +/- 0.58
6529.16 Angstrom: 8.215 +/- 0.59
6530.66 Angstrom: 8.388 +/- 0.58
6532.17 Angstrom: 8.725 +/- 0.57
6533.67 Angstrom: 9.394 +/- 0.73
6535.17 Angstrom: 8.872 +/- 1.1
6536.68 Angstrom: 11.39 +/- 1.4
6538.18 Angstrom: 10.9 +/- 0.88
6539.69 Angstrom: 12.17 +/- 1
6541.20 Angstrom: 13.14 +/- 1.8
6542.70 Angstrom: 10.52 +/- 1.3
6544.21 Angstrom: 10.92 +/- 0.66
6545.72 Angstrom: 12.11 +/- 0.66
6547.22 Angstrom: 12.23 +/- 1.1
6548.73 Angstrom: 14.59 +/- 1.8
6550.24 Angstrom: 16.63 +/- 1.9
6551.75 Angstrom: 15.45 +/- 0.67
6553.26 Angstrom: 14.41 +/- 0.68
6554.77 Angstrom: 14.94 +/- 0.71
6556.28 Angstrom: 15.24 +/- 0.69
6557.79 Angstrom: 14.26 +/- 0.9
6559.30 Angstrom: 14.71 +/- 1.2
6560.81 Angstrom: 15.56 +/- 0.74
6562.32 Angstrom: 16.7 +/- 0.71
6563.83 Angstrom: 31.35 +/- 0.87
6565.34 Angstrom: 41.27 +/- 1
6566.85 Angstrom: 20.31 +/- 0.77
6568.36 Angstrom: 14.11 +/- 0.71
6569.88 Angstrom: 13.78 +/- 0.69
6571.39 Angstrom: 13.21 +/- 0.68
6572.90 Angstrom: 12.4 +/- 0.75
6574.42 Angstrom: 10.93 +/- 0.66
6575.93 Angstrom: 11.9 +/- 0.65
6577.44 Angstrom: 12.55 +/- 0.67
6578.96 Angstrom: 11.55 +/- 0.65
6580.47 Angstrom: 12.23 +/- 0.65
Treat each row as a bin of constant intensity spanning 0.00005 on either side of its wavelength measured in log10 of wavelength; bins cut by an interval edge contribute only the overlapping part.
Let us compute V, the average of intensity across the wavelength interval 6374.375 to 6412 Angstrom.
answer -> 5.52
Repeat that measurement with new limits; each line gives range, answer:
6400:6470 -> 5.69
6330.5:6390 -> 5.58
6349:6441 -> 5.57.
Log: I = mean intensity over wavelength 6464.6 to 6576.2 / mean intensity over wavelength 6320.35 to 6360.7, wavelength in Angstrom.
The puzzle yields 1.78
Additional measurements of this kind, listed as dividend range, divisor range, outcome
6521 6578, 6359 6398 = 2.41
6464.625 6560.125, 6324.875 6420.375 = 1.53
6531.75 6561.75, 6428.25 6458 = 2.21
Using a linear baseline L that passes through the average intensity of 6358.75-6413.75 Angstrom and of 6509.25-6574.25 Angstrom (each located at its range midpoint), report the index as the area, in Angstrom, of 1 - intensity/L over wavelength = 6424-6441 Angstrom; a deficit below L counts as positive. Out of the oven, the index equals 3.8 Angstrom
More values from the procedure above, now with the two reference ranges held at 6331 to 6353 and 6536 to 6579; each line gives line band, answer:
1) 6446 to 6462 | 7.3 Angstrom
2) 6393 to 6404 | 3.6 Angstrom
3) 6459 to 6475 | 7.6 Angstrom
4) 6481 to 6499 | 8.7 Angstrom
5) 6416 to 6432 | 6.3 Angstrom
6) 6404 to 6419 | 6.0 Angstrom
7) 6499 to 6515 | 7.8 Angstrom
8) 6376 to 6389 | 3.3 Angstrom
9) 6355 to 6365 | 1.7 Angstrom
